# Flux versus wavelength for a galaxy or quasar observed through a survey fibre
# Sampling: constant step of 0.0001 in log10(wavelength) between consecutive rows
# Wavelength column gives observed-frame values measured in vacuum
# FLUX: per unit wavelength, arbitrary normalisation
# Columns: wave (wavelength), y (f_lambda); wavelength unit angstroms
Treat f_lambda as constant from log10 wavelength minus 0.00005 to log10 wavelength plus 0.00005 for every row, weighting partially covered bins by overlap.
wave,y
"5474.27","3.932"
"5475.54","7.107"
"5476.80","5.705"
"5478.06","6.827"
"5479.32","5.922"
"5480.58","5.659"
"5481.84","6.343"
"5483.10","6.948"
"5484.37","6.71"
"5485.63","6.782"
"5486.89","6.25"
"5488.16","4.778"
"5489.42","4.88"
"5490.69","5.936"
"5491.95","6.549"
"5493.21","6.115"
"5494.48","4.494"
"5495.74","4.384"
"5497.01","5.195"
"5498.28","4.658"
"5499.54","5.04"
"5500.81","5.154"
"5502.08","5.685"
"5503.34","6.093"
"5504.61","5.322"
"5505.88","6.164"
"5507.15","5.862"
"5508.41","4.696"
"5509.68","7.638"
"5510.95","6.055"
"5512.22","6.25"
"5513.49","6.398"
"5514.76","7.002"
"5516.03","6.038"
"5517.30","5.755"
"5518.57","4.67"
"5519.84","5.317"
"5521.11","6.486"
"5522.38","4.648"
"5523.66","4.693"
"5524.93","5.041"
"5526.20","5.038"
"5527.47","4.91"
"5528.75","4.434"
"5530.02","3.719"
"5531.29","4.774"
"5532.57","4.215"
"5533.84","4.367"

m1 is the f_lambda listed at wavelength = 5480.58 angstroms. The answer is 5.659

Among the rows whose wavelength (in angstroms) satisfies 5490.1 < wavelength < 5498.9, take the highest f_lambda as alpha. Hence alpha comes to 6.549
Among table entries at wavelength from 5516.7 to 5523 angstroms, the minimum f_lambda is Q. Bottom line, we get 4.648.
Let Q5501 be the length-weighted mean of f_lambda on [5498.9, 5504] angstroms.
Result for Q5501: 5.49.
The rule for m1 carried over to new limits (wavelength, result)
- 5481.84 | 6.343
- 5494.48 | 4.494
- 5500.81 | 5.154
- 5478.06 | 6.827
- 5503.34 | 6.093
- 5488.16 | 4.778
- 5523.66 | 4.693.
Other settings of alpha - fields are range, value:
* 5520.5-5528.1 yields 6.486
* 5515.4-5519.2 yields 6.038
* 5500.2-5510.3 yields 7.638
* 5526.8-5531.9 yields 4.91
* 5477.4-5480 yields 6.827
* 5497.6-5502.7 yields 5.685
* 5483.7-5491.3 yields 6.782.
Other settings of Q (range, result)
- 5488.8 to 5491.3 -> 4.88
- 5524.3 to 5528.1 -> 4.91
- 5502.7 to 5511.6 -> 4.696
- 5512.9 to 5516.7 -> 6.038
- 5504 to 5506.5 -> 5.322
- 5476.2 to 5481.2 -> 5.659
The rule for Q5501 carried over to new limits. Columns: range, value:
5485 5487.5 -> 6.53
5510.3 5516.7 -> 6.35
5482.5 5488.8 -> 6.28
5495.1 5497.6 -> 4.78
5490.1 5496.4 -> 5.5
